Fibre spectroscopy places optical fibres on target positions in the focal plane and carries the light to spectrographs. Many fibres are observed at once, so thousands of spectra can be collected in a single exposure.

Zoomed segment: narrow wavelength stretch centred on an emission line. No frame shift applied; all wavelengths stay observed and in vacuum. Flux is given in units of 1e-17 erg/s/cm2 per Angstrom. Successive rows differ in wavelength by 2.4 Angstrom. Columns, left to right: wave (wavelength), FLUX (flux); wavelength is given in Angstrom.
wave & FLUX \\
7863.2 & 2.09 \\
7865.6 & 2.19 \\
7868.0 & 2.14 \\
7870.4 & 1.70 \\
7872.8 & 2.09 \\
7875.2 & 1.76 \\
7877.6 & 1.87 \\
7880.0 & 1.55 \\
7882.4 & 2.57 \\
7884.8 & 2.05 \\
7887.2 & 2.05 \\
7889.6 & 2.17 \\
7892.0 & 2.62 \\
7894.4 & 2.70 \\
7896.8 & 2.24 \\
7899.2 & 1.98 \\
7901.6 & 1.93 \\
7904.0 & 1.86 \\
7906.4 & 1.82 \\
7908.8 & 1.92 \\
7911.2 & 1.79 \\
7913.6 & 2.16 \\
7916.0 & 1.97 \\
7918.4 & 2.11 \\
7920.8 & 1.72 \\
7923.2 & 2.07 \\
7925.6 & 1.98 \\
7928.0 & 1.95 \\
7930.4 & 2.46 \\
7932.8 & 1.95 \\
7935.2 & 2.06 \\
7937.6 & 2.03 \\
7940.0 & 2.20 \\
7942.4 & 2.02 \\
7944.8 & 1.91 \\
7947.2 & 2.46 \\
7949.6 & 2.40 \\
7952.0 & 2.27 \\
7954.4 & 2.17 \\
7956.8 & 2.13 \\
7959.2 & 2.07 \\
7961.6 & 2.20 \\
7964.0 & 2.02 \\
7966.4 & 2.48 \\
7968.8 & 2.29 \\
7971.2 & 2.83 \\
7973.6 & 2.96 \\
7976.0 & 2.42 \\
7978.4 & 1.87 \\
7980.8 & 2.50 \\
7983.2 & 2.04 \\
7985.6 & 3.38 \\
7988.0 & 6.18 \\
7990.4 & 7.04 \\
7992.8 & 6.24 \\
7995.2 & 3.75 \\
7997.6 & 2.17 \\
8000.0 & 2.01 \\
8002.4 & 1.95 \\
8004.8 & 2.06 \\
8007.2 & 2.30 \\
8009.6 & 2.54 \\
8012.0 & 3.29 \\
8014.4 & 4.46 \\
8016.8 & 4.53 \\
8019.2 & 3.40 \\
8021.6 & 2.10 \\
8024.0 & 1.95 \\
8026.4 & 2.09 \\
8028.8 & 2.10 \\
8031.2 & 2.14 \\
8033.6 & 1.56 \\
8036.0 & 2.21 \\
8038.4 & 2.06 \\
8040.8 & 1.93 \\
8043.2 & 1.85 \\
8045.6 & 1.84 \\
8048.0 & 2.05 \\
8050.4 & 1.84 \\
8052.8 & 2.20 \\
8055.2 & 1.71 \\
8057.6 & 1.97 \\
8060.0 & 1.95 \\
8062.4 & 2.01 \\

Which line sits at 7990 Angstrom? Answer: Halpha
